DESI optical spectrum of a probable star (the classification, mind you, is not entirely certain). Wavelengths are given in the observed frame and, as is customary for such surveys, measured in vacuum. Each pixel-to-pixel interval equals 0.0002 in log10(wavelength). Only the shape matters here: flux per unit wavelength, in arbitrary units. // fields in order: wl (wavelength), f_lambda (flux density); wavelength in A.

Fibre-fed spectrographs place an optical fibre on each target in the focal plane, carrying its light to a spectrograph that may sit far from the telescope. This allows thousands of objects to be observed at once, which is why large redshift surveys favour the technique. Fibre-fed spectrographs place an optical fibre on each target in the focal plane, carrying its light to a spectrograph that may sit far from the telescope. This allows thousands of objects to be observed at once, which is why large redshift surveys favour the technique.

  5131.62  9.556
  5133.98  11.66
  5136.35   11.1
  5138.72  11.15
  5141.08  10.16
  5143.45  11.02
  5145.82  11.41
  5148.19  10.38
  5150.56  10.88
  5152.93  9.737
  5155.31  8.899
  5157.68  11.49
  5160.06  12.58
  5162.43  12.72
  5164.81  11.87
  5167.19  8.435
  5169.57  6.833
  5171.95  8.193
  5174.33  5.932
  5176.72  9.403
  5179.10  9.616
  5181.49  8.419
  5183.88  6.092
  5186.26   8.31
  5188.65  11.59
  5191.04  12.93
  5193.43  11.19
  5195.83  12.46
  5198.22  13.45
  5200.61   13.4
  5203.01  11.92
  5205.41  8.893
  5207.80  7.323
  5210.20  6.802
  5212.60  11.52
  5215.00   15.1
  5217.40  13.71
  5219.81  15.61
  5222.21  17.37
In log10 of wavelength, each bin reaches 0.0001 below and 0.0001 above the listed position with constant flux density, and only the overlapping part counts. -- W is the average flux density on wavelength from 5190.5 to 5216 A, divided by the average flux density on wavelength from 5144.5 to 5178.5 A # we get 1.14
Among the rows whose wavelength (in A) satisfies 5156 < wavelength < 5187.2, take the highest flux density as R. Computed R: 12.72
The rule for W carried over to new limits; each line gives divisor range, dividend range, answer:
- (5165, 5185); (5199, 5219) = 1.39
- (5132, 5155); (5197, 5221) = 1.10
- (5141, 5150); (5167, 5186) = 0.73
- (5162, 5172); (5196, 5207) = 1.24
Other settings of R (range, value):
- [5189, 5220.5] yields 15.61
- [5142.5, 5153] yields 11.41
